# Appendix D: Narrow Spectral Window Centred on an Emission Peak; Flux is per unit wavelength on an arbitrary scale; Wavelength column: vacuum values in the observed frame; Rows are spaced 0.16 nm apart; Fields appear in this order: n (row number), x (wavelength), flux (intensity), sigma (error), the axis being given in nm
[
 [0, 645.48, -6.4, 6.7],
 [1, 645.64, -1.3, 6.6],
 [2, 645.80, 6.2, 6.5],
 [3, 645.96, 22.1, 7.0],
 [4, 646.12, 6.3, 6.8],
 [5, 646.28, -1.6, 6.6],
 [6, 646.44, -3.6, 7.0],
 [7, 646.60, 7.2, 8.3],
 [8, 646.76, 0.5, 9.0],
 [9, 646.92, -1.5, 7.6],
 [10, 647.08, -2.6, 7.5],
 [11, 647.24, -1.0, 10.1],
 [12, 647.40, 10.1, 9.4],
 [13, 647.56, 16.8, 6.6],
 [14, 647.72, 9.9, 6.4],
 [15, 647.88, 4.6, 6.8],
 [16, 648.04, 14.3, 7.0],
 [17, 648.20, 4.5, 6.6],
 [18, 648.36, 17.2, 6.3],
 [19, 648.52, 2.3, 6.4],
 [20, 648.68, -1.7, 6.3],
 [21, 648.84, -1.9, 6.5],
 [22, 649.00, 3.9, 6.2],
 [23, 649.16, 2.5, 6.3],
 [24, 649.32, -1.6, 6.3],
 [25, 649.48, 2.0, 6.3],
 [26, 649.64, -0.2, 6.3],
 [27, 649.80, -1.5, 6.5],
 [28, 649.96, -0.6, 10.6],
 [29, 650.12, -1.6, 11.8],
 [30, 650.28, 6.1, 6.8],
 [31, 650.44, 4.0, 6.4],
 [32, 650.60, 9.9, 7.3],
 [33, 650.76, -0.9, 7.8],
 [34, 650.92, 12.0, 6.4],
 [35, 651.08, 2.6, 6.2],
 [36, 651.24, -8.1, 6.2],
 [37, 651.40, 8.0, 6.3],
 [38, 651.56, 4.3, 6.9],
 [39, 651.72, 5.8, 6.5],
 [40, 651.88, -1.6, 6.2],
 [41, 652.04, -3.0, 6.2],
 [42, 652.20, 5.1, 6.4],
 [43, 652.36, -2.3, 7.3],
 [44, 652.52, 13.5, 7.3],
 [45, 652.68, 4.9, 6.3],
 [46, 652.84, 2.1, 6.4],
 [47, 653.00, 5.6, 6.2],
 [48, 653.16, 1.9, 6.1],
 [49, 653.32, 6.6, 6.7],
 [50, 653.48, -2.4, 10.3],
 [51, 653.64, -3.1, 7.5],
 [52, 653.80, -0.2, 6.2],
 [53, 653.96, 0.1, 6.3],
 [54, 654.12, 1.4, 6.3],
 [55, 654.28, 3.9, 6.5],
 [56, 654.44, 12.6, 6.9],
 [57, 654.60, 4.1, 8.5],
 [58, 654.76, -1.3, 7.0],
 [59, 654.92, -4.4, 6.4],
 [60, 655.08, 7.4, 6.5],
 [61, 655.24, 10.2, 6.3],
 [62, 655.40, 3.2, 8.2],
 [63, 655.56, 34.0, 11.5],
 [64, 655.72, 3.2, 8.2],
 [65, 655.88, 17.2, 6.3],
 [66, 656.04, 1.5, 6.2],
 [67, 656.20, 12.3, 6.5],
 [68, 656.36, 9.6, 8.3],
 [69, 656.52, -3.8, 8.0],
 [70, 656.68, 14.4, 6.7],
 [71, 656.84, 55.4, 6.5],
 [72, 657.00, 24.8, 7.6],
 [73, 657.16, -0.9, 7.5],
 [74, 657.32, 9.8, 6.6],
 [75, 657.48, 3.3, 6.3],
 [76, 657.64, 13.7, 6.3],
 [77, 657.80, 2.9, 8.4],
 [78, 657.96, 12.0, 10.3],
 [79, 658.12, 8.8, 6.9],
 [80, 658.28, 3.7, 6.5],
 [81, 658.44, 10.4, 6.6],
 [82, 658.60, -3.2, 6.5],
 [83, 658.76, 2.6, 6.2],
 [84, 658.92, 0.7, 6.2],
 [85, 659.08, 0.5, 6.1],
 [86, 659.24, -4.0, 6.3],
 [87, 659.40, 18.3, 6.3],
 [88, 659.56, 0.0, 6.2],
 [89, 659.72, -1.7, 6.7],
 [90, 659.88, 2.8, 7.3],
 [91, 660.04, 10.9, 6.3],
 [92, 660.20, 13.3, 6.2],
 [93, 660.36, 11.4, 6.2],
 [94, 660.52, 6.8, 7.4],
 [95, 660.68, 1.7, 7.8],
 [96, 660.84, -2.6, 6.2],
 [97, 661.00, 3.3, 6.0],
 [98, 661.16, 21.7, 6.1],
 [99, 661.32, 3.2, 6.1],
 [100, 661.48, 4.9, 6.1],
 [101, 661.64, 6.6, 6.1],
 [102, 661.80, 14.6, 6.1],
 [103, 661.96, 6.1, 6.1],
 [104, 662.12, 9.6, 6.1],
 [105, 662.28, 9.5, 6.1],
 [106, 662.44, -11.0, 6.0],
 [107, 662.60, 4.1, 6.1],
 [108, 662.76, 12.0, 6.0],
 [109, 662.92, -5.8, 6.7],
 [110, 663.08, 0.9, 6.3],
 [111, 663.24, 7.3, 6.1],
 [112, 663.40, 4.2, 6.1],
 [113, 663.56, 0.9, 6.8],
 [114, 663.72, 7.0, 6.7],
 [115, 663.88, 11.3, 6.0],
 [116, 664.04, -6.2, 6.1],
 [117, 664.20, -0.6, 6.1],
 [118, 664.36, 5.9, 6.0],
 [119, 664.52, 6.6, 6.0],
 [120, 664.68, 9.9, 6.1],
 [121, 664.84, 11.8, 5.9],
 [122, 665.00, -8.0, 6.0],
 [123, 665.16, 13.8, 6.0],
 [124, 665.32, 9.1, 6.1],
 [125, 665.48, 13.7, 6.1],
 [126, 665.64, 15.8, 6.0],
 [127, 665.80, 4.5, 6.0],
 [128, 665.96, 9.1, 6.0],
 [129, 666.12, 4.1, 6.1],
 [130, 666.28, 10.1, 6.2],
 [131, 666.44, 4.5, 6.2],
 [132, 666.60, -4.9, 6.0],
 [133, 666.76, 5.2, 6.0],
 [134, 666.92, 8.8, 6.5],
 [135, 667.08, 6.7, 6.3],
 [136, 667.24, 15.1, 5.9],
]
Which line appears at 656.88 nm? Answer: H-gamma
